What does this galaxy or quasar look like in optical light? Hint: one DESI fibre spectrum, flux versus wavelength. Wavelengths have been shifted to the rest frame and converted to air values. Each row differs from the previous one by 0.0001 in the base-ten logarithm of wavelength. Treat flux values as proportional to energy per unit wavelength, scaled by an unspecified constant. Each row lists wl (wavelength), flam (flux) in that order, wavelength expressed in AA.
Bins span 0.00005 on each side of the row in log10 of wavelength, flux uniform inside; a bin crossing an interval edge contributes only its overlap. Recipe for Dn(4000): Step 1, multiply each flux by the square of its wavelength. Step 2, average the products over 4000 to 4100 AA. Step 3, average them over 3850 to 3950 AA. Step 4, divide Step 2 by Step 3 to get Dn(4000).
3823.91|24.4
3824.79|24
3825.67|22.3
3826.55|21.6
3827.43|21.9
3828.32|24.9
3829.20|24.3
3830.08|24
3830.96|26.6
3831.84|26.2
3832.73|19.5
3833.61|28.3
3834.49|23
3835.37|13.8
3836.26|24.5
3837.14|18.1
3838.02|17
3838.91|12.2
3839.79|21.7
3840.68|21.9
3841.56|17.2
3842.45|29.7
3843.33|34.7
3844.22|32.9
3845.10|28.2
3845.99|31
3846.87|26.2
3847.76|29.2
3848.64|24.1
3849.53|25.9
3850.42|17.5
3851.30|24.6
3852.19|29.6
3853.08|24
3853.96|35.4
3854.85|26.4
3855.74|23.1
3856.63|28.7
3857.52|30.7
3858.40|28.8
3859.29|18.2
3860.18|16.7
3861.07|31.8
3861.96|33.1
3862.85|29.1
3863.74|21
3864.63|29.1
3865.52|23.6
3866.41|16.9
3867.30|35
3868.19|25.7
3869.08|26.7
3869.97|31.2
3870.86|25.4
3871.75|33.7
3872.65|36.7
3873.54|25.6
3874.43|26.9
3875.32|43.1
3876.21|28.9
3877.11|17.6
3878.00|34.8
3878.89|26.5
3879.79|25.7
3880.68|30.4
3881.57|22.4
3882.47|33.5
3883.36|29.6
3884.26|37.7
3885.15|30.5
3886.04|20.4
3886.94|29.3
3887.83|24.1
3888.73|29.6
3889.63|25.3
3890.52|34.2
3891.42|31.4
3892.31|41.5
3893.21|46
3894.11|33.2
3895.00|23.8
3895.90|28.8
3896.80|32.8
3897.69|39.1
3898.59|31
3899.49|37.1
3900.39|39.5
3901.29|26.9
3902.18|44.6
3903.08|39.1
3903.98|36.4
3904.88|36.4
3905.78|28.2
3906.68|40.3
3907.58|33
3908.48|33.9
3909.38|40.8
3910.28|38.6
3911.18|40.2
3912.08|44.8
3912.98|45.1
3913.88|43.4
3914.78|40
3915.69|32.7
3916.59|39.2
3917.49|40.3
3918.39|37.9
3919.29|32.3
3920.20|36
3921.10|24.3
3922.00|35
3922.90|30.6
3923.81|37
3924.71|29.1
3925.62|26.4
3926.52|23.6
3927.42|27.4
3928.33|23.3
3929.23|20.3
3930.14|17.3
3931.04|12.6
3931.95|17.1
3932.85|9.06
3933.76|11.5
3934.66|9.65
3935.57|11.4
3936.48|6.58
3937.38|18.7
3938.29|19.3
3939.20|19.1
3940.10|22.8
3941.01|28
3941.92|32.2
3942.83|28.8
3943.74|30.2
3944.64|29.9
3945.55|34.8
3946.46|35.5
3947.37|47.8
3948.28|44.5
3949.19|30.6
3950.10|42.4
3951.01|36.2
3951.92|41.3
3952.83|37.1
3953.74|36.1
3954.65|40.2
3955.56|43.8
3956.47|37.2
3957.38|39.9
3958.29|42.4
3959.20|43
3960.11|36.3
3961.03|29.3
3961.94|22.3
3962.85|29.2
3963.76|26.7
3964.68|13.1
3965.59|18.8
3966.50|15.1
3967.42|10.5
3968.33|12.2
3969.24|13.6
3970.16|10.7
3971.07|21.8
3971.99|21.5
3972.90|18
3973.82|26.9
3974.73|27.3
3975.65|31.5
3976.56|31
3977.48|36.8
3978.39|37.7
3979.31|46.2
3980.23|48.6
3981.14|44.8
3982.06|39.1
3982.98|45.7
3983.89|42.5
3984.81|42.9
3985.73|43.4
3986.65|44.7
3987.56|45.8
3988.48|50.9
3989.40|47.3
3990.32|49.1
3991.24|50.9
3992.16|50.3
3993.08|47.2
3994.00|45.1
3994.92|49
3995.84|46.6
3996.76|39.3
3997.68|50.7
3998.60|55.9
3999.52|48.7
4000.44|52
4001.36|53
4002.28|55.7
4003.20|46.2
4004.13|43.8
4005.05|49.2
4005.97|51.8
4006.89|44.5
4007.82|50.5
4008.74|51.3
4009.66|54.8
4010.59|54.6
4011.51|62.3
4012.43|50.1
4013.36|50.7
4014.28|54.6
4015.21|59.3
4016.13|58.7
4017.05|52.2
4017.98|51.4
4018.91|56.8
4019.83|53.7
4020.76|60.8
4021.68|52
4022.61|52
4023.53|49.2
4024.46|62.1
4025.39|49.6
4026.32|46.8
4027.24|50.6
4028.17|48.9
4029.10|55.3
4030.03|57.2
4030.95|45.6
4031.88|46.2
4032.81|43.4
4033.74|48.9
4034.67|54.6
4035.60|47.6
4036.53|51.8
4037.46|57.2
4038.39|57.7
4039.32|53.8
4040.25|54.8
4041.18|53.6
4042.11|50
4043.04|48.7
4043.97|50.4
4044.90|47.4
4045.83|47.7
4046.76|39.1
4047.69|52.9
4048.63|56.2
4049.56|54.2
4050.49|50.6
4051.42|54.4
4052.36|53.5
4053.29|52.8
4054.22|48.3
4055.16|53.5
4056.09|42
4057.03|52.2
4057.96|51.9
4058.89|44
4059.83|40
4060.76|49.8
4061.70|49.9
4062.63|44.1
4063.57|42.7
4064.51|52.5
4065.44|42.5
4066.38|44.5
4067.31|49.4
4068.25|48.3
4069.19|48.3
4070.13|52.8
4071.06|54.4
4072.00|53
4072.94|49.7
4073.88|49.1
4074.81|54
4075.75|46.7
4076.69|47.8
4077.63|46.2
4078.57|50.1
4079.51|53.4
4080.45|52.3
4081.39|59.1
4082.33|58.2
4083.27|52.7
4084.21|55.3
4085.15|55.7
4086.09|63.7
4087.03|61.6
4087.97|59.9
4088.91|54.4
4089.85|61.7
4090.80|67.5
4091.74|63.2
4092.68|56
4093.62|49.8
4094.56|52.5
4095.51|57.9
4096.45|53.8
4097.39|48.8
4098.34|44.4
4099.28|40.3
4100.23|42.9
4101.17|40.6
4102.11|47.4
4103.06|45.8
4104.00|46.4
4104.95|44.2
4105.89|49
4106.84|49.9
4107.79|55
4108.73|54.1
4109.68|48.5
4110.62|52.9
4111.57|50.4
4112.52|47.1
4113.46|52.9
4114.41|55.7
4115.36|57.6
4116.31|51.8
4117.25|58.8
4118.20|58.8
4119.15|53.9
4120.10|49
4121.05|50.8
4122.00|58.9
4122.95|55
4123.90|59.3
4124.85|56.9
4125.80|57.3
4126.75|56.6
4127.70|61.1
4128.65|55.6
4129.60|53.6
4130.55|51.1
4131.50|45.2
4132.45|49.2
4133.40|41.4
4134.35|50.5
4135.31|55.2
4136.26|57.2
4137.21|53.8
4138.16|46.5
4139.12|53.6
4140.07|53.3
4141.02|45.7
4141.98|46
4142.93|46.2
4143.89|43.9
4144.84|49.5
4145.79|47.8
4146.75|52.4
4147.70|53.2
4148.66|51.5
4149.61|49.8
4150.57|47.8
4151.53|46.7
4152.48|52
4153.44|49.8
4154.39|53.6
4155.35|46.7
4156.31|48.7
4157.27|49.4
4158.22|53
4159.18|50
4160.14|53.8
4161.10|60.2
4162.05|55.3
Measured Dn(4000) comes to 1.9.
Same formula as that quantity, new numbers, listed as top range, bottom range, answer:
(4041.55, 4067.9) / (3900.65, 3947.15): 1.76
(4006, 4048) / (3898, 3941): 1.86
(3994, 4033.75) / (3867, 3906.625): 1.74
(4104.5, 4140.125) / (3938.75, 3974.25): 1.95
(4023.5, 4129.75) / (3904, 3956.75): 1.80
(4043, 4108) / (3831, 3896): 2.07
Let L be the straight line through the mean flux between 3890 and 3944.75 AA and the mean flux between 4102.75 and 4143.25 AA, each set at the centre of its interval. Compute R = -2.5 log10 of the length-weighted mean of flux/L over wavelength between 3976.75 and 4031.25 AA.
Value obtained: -0.25 mag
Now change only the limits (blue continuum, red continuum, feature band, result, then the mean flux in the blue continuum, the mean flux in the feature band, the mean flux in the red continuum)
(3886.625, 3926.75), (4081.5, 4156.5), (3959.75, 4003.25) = 0.12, 34.8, 36.9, 52.2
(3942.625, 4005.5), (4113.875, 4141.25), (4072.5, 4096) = -0.13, 37.5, 55.2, 53.6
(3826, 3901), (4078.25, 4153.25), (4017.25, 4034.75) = -0.19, 27.5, 51.8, 52.4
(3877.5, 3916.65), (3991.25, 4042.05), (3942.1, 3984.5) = 0.33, 34.1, 32.2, 51.6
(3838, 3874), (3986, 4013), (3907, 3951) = 0.27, 26.5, 29.6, 49.7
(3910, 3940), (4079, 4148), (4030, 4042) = -0.22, 27.1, 51.5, 52.6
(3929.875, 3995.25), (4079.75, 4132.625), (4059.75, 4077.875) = -0.02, 31.7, 48.5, 53.5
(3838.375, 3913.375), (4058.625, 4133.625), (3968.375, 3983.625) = 0.28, 30.1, 31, 51.9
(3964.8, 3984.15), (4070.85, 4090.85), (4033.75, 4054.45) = -0.14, 28.2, 51.7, 54.6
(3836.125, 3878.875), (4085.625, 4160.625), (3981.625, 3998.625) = -0.18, 26.6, 46.4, 52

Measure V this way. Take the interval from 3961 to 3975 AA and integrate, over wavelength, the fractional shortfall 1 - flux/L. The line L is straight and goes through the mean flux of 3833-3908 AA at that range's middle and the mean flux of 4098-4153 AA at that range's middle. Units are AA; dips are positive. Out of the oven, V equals 6.7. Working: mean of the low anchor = 28.7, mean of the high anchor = 50.9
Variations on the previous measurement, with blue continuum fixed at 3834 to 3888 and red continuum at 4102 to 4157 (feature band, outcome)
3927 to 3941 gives 7.0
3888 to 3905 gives -2.5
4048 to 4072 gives -2.4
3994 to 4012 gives -4.8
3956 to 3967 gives 2.0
